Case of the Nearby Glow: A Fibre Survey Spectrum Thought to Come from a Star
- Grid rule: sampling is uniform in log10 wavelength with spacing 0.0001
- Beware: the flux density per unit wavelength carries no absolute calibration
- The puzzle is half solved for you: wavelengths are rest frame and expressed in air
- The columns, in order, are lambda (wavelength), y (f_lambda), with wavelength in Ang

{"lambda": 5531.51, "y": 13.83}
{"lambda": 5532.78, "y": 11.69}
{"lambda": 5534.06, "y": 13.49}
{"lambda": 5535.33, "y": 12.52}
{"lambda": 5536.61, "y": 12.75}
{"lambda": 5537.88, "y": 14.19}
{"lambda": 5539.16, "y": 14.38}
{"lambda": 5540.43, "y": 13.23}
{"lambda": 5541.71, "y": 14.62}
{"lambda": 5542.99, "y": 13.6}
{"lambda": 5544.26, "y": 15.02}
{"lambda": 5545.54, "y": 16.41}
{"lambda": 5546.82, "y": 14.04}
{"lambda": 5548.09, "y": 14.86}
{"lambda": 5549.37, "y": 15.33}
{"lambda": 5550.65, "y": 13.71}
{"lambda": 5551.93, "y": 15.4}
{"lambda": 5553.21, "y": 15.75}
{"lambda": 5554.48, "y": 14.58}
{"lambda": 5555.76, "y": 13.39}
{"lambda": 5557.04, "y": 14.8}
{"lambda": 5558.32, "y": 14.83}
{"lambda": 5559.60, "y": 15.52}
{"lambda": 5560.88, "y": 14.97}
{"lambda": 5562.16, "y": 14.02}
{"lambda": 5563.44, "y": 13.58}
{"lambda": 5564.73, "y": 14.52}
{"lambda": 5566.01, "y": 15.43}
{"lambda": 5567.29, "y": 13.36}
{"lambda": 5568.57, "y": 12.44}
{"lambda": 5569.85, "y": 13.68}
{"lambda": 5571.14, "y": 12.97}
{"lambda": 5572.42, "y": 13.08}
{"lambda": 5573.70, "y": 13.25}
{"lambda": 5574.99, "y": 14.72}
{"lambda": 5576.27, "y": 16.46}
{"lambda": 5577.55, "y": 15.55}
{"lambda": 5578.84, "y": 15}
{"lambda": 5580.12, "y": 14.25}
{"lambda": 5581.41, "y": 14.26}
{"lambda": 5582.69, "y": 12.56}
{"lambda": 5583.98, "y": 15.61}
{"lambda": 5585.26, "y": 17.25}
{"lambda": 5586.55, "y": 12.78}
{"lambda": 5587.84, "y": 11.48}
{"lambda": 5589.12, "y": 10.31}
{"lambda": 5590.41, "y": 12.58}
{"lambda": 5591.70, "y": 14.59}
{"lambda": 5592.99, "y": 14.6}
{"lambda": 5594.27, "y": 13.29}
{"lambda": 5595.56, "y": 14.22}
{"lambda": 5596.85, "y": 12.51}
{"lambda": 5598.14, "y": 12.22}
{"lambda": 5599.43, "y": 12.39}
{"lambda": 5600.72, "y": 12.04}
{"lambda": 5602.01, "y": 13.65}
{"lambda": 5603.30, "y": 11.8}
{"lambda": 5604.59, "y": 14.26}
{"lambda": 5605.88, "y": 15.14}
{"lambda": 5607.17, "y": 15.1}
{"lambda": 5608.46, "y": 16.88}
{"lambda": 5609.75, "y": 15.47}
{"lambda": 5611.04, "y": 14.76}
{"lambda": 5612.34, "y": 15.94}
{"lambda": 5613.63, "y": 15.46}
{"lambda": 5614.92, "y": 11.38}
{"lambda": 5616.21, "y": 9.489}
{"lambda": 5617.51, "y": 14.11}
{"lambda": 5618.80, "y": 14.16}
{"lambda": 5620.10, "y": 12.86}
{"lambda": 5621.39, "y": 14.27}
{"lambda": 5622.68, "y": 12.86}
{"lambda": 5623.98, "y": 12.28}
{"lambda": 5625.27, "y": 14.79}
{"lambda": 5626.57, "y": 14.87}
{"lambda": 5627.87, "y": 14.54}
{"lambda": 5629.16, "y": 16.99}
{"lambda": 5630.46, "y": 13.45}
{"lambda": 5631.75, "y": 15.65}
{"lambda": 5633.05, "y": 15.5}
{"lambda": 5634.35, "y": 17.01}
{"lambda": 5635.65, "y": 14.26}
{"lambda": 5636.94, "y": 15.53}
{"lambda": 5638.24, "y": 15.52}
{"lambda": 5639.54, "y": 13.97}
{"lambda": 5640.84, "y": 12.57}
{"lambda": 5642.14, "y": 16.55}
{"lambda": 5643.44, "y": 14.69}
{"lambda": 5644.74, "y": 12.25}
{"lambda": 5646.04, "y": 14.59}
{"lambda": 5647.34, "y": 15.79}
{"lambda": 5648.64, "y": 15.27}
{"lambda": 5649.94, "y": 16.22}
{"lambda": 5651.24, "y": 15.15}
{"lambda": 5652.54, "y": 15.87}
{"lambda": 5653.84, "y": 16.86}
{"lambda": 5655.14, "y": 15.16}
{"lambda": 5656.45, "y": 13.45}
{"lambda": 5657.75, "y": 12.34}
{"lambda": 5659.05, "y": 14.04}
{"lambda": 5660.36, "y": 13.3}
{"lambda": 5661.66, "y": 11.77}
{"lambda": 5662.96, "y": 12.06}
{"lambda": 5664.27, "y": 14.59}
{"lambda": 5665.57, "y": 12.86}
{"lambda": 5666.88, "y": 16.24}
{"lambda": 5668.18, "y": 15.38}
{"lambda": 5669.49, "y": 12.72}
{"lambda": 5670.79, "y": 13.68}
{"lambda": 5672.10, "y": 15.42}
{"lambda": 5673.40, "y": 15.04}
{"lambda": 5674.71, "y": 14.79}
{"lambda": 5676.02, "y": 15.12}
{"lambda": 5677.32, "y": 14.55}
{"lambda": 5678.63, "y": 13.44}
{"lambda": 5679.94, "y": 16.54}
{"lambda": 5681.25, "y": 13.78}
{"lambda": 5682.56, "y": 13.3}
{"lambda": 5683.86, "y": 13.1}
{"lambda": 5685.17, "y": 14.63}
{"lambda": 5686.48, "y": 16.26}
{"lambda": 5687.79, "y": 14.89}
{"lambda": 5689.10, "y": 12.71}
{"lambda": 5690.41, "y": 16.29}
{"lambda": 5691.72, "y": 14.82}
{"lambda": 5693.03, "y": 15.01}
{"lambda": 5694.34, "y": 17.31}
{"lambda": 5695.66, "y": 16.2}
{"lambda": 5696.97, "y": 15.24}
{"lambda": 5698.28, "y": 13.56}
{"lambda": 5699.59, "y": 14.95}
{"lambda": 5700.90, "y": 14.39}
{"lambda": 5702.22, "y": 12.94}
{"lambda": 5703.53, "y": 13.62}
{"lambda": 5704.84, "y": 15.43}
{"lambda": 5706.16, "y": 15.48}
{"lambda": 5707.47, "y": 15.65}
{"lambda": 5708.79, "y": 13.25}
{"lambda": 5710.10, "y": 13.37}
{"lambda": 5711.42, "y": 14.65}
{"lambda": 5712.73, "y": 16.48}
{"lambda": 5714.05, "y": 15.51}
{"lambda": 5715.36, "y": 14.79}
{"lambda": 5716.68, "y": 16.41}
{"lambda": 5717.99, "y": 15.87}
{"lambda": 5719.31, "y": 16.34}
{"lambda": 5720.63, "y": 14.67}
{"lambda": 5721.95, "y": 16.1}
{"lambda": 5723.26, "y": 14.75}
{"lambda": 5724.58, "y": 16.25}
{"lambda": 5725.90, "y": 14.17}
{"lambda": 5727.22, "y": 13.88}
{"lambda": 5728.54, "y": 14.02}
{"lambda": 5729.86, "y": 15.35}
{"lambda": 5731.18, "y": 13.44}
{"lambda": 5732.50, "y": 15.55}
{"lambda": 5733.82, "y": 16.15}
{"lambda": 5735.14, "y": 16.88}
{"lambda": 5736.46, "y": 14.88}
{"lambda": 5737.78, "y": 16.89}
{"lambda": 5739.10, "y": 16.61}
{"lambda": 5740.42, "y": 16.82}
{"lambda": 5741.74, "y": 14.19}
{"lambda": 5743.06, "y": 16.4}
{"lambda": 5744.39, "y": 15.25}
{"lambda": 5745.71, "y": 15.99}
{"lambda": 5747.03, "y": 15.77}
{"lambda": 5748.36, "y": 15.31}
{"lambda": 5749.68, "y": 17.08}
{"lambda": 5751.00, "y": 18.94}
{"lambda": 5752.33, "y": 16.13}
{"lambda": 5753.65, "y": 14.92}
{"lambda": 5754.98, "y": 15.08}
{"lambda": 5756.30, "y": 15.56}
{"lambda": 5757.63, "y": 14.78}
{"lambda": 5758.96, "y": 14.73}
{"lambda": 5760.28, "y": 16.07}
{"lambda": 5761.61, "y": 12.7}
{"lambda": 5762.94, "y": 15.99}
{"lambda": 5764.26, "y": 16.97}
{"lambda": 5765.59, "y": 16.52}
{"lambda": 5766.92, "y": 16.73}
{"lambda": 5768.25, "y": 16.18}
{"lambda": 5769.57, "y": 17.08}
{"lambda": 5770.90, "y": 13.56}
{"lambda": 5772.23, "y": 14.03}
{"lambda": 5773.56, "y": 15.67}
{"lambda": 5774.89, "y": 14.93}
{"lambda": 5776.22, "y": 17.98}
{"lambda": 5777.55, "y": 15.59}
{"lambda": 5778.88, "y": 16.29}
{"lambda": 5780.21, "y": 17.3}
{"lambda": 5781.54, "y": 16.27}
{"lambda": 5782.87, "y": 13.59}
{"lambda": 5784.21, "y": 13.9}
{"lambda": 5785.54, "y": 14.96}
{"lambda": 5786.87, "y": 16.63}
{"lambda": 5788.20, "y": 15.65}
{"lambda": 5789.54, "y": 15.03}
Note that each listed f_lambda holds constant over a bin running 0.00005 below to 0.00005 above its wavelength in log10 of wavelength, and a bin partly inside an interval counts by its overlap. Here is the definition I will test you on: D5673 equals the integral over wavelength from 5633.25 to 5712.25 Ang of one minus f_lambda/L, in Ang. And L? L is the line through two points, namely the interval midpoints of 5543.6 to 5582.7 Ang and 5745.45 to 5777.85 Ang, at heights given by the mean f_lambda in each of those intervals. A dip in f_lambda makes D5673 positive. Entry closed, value 3.1 Ang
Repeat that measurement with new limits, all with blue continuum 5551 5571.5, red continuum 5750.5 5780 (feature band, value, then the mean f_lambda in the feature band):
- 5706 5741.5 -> 0.3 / 15.3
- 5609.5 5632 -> 1.1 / 14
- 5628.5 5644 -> -0.3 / 15.1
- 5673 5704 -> 1.1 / 14.7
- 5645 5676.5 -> 1.2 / 14.5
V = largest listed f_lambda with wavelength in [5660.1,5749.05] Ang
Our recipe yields 17.31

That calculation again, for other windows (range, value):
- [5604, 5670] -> 17.01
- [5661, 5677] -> 16.24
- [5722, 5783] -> 18.94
